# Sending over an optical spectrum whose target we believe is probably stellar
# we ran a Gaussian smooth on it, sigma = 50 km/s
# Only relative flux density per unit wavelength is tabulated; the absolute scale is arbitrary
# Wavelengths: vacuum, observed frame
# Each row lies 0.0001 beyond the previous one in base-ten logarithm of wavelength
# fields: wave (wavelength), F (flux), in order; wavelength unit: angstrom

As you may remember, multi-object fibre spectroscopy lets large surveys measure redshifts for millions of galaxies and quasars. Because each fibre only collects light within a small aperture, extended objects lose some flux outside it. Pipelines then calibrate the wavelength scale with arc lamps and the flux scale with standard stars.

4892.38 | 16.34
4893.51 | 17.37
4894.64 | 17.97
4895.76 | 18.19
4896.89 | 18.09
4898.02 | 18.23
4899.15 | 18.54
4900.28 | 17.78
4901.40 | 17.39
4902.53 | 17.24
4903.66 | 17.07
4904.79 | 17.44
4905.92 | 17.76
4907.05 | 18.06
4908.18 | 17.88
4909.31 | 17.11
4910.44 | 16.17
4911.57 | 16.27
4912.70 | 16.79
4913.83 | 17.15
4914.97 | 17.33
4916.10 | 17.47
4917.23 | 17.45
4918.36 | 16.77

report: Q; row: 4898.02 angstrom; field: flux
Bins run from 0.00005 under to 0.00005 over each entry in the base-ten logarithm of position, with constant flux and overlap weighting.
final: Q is 18.23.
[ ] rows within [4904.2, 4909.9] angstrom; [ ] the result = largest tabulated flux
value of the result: 18.06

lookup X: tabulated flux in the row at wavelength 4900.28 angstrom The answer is 17.78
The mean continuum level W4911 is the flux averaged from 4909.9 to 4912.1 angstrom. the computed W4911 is 16.2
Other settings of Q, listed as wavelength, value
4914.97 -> 17.33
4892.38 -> 16.34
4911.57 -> 16.27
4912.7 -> 16.79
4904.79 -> 17.44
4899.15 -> 18.54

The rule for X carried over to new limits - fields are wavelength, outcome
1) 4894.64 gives 17.97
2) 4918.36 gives 16.77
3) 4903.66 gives 17.07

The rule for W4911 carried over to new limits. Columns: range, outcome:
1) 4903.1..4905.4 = 17.3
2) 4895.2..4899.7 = 18.2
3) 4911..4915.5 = 16.9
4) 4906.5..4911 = 17.3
